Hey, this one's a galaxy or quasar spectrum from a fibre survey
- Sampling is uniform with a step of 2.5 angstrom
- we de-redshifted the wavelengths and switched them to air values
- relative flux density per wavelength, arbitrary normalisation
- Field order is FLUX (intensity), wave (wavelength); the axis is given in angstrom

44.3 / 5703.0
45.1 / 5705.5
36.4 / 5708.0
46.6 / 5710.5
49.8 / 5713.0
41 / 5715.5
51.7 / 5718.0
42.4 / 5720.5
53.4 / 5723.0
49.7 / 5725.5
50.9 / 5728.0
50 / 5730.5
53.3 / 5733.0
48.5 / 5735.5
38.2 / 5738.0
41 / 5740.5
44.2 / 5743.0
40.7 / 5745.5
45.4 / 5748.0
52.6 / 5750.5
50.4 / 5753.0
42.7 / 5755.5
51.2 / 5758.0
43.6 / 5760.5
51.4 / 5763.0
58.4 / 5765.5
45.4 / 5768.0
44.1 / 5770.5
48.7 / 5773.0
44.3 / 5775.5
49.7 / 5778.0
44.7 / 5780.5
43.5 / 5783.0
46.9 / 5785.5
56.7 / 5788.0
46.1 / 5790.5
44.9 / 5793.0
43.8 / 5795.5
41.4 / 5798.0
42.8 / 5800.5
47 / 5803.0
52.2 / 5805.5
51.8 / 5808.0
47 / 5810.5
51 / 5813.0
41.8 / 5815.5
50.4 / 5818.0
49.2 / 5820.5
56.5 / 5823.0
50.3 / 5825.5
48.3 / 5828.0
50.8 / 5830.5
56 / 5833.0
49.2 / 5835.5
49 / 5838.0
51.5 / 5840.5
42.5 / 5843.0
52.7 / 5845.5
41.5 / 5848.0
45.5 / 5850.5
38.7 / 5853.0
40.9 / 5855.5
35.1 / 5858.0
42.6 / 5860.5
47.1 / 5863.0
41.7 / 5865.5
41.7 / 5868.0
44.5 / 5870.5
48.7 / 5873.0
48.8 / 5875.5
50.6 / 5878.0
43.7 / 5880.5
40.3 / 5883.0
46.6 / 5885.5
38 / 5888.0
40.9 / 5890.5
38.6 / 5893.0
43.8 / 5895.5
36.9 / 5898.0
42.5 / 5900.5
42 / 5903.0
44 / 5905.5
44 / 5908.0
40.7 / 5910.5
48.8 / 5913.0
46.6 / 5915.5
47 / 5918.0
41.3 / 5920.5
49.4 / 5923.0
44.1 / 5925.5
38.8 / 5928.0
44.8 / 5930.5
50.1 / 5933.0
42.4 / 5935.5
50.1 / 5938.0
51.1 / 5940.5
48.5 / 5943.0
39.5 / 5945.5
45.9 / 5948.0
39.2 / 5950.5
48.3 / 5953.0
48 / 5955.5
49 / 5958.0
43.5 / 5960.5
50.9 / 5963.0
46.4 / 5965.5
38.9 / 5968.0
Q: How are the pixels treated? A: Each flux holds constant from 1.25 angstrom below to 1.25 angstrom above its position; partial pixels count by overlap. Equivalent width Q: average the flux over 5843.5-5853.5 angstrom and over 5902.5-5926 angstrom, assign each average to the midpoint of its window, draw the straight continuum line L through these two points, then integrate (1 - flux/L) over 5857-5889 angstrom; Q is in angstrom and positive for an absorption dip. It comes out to 0.7 angstrom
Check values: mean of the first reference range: 44.9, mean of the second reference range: 44.9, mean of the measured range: 43.9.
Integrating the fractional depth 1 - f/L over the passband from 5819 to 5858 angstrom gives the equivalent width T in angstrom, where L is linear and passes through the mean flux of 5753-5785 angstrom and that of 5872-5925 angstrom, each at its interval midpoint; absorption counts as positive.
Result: -1.9 angstrom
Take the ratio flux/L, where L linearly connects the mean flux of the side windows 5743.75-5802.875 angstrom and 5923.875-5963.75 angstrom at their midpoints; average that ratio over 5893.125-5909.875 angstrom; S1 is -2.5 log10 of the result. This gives 0.10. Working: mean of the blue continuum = 46.9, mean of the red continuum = 45.9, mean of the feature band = 41.9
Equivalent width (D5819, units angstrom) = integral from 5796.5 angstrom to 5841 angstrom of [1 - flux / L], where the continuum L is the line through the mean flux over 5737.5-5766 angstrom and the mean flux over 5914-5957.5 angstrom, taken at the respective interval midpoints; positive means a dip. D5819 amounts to -2.82 angstrom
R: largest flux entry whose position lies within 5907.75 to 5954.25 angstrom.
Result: 51.1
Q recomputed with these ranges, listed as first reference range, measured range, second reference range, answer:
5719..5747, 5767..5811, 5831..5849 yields 1.1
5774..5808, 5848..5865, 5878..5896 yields 0.8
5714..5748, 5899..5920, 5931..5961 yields 1.0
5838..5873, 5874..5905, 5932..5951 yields 1.3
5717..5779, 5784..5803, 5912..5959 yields 0.5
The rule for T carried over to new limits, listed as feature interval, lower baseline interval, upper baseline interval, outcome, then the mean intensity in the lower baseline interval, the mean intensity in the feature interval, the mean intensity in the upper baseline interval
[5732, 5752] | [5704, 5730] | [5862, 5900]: 0.3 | 46.8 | 45.5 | 43.4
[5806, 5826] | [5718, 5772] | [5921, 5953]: -1.3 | 47.6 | 49.8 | 45.3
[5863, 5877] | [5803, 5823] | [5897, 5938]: 0.4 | 49.4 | 45.4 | 44.2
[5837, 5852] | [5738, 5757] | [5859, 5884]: -0.7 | 44.9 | 46.9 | 44.9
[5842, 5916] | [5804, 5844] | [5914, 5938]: 6.3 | 49.9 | 43.3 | 45.3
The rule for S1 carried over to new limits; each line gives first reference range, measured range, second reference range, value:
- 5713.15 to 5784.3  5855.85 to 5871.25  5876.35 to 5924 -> 0.06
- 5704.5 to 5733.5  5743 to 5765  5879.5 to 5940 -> -0.02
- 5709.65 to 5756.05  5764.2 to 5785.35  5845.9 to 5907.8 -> -0.04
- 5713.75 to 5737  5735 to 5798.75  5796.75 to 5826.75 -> 0.05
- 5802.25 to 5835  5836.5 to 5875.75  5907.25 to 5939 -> 0.09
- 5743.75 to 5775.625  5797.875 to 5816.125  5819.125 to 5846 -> 0.05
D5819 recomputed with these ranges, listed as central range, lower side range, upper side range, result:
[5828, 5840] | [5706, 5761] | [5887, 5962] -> -1.5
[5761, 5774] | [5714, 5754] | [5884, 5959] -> -0.7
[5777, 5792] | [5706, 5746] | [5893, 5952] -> -0.7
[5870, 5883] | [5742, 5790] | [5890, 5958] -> -0.4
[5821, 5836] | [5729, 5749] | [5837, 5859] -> -2.5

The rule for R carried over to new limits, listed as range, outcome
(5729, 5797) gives 58.4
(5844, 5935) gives 52.7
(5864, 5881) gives 50.6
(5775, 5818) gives 56.7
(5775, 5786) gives 49.7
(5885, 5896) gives 46.6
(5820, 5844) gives 56.5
